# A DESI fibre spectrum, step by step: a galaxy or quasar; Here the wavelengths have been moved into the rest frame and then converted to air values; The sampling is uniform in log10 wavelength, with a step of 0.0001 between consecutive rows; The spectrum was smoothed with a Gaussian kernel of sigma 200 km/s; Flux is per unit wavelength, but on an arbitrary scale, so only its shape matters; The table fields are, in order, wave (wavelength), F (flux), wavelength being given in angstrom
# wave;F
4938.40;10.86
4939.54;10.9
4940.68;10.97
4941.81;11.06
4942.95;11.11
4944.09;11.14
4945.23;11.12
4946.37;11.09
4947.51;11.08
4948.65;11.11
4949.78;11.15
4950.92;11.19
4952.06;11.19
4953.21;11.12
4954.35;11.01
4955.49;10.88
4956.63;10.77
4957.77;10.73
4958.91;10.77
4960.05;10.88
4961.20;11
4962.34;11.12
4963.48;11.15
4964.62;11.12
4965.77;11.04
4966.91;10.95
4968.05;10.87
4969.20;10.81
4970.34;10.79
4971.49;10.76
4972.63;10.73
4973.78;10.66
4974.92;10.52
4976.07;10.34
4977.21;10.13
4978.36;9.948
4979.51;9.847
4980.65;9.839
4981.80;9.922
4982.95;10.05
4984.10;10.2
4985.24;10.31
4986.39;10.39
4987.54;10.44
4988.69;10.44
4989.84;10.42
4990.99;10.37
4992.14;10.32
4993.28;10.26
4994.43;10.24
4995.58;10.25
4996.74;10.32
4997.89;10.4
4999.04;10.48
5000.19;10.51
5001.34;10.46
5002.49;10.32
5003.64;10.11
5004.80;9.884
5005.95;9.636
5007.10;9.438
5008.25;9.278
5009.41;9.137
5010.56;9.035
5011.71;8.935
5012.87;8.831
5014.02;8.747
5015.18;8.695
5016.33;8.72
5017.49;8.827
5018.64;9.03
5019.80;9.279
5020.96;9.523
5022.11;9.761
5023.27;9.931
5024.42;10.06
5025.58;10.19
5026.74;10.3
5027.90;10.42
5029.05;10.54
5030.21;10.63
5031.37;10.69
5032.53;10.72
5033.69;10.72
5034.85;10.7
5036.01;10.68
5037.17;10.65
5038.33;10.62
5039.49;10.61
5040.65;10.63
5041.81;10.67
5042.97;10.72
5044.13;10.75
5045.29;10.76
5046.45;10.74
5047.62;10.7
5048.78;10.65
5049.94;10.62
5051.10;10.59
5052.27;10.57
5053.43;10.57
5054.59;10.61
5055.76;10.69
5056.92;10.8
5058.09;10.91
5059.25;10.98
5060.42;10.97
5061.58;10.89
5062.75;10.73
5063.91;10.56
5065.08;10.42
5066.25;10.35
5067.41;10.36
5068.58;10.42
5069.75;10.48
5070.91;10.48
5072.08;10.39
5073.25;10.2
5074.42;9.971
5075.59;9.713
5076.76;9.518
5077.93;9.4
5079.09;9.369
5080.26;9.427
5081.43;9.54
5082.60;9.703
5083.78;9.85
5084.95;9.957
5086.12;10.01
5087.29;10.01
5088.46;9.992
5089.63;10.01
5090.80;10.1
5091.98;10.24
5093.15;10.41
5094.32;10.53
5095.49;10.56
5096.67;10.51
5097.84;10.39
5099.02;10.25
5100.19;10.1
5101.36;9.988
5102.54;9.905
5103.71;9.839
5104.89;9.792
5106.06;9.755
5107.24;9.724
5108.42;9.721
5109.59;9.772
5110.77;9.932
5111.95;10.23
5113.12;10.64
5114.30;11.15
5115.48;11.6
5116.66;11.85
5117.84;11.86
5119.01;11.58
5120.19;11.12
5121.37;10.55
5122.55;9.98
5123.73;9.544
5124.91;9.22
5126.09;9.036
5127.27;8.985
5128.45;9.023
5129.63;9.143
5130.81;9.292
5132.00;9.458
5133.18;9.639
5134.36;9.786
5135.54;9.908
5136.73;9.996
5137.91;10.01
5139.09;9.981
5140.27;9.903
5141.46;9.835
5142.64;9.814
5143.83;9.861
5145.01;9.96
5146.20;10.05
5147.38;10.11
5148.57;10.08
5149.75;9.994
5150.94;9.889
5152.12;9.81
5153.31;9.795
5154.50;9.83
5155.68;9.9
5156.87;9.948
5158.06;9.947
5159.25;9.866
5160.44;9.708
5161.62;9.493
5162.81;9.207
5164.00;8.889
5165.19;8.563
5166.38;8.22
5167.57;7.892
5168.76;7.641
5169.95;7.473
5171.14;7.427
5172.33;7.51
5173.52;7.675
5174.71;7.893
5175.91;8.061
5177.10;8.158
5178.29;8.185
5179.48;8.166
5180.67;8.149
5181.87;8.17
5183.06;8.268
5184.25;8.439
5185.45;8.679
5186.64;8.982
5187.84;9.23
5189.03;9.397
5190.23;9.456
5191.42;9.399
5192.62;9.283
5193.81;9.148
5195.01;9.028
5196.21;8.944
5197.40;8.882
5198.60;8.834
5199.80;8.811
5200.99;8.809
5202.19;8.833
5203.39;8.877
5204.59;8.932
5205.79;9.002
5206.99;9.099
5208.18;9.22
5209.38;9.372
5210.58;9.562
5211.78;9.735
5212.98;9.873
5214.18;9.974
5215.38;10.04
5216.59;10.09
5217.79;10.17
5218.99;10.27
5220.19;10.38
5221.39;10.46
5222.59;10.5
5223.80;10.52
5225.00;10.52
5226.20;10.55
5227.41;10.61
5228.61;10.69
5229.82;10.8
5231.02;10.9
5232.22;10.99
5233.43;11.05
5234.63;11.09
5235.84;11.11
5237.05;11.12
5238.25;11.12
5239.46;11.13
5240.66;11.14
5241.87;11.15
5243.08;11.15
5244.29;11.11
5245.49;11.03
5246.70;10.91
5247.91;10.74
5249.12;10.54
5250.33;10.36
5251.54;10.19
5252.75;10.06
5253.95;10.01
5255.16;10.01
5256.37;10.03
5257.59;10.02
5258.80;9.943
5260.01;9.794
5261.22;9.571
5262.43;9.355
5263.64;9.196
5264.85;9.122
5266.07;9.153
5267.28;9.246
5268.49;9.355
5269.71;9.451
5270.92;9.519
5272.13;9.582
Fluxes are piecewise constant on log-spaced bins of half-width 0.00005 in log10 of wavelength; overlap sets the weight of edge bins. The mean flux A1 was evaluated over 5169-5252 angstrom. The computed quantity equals 9.64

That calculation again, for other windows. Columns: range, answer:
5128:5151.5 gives 9.79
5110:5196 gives 9.41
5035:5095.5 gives 10.4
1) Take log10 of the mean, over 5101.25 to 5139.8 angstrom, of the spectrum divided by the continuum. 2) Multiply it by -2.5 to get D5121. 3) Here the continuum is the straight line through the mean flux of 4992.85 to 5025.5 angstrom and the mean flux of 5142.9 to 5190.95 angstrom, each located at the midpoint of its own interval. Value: -0.10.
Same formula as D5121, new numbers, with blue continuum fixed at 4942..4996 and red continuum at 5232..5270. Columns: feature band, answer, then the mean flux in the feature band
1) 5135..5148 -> 0.05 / 9.94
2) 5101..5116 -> 0.04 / 10.2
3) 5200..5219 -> 0.10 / 9.45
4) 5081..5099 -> 0.04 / 10.1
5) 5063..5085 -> 0.06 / 10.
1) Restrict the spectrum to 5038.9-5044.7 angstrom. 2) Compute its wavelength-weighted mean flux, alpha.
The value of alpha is 10.7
